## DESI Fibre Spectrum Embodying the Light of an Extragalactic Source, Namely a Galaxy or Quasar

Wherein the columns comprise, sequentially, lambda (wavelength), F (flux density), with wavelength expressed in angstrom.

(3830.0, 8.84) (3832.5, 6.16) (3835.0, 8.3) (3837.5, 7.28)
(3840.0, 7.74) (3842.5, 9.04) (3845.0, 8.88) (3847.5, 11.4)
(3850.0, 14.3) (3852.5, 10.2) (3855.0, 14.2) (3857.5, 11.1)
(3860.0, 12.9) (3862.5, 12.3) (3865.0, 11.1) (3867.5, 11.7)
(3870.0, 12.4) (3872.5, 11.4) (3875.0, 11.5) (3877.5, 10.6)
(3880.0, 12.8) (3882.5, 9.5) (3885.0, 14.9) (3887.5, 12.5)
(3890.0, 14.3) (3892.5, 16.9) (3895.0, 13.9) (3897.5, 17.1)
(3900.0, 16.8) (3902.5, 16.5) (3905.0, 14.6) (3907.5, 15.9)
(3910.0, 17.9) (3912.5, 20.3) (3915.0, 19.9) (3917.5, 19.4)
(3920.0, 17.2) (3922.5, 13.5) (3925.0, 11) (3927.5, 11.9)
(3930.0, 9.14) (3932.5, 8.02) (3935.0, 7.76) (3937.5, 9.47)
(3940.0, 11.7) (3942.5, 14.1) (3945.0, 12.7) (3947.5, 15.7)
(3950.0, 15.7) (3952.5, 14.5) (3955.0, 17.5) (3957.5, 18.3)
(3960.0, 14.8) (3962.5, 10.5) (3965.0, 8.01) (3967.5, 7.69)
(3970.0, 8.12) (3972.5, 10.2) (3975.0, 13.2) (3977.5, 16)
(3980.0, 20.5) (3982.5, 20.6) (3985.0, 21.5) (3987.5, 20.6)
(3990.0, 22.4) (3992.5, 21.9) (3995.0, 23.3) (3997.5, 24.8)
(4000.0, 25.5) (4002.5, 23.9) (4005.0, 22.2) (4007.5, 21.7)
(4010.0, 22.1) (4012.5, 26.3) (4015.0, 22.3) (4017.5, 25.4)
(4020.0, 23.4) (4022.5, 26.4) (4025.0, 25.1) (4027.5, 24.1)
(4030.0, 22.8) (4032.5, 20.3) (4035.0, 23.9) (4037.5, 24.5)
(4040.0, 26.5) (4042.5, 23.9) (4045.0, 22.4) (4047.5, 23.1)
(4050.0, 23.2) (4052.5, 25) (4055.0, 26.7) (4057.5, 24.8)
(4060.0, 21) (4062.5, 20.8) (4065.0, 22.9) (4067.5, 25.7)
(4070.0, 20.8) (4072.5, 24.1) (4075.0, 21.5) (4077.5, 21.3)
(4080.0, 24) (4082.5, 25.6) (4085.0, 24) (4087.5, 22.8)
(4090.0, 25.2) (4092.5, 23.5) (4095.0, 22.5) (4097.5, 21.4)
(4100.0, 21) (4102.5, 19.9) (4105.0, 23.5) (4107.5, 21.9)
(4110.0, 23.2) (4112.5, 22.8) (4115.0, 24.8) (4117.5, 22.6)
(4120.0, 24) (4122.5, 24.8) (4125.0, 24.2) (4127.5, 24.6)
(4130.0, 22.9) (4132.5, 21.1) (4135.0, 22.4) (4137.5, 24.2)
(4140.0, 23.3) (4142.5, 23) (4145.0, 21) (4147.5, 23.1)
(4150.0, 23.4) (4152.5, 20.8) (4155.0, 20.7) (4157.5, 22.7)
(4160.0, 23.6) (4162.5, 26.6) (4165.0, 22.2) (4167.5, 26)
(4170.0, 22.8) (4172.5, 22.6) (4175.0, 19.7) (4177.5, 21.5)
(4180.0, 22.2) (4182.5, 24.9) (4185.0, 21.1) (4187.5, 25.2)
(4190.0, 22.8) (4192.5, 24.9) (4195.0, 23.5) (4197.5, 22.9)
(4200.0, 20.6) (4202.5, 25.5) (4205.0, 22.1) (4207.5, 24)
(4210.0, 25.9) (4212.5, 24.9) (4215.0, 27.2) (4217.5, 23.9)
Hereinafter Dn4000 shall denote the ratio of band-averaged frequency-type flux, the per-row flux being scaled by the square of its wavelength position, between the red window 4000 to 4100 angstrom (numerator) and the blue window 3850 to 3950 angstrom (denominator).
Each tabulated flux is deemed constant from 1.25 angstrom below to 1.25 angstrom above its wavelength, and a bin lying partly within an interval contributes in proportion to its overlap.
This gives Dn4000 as 1.88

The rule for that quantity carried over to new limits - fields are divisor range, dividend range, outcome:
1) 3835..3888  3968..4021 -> 1.96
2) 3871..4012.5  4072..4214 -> 1.62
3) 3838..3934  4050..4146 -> 1.94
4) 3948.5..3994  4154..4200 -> 1.62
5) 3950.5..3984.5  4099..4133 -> 1.76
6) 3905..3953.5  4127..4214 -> 1.86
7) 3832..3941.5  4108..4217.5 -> 2.11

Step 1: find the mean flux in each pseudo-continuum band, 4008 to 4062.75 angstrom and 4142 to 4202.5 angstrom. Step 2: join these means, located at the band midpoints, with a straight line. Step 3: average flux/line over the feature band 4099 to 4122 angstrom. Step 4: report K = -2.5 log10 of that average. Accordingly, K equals 0.03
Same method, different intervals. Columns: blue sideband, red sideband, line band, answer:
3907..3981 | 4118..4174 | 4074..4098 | -0.15 mag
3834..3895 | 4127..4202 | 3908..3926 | -0.25 mag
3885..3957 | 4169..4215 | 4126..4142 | -0.08 mag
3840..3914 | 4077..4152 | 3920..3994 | 0.18 mag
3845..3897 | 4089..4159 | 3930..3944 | 0.44 mag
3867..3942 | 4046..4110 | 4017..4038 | -0.18 mag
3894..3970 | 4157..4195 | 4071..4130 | -0.14 mag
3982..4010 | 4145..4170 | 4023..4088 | -0.03 mag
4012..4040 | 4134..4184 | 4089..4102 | 0.04 mag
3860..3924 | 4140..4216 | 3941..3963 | 0.10 mag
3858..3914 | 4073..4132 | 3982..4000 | -0.21 mag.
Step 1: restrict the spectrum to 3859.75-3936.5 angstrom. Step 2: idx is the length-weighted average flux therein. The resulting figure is 13.7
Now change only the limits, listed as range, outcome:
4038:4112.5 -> 23.2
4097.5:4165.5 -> 22.9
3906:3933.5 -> 15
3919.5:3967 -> 12.6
